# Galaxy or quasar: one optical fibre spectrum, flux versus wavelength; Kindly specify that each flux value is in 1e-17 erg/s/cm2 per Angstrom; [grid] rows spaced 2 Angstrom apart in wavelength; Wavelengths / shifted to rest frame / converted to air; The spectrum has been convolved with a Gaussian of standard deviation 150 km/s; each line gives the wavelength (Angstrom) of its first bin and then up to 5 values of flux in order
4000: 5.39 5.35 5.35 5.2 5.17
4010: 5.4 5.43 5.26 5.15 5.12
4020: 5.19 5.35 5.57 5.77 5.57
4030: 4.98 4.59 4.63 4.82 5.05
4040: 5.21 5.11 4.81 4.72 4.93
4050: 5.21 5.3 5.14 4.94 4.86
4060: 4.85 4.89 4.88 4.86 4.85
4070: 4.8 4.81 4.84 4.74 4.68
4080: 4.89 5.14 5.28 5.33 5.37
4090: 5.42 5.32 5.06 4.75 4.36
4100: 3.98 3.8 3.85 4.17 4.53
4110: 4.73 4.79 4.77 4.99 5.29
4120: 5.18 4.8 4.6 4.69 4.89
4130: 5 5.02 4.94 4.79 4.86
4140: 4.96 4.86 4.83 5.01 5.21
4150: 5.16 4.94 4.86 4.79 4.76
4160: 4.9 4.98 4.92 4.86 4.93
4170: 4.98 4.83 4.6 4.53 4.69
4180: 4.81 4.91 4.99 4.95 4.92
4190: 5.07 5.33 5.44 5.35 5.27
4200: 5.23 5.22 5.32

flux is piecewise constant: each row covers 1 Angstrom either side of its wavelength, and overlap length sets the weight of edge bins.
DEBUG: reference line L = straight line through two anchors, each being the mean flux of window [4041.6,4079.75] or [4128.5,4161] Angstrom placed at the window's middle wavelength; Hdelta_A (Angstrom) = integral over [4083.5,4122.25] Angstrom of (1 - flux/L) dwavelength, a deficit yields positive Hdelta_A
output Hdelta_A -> 1.1 Angstrom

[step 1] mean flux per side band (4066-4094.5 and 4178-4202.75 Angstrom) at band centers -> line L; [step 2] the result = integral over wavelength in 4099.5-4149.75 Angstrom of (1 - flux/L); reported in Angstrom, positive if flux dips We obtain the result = 3.0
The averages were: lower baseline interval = 5.03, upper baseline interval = 5.11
